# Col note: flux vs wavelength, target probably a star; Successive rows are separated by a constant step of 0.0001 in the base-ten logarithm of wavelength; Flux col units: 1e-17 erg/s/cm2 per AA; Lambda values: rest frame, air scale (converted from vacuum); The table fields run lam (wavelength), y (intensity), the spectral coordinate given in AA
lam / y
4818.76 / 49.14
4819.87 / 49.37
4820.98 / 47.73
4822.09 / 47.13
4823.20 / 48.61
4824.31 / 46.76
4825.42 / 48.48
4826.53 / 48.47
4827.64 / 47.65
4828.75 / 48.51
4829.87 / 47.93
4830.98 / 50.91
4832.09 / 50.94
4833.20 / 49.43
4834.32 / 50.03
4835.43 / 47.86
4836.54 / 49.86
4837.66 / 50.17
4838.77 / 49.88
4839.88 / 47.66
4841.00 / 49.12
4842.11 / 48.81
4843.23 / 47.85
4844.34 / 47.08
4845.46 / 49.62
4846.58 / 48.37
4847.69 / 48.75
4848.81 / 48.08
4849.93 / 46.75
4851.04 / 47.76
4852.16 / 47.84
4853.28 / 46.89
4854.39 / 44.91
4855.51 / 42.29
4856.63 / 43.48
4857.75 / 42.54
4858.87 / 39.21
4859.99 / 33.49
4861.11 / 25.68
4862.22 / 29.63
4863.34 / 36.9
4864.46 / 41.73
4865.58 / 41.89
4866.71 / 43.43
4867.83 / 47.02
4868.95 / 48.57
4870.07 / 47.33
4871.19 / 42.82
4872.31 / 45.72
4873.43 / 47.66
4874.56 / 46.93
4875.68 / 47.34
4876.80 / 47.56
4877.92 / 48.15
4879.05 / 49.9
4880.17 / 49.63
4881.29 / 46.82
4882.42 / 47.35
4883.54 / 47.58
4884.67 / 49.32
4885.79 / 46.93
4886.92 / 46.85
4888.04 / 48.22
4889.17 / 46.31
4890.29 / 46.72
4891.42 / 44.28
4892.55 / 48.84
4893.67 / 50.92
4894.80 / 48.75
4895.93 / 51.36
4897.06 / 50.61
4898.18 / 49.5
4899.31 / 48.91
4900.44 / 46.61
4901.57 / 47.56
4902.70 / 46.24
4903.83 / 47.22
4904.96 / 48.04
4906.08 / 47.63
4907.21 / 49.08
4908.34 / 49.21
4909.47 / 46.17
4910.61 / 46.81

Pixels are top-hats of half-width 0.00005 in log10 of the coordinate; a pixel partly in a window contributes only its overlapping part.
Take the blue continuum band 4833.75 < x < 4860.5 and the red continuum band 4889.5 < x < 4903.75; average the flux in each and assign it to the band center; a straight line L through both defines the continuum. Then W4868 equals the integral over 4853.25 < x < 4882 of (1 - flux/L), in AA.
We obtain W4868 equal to 2.4 AA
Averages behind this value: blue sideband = 46.6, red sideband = 48.3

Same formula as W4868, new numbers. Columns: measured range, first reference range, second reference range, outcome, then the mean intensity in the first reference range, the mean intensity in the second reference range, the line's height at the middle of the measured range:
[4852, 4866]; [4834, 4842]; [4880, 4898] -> 2.68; 49.2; 48.2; 48.8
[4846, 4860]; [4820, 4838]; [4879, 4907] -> 0.99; 48.8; 48.1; 48.5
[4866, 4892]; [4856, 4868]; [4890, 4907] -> -2.51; 38.4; 48.3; 43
